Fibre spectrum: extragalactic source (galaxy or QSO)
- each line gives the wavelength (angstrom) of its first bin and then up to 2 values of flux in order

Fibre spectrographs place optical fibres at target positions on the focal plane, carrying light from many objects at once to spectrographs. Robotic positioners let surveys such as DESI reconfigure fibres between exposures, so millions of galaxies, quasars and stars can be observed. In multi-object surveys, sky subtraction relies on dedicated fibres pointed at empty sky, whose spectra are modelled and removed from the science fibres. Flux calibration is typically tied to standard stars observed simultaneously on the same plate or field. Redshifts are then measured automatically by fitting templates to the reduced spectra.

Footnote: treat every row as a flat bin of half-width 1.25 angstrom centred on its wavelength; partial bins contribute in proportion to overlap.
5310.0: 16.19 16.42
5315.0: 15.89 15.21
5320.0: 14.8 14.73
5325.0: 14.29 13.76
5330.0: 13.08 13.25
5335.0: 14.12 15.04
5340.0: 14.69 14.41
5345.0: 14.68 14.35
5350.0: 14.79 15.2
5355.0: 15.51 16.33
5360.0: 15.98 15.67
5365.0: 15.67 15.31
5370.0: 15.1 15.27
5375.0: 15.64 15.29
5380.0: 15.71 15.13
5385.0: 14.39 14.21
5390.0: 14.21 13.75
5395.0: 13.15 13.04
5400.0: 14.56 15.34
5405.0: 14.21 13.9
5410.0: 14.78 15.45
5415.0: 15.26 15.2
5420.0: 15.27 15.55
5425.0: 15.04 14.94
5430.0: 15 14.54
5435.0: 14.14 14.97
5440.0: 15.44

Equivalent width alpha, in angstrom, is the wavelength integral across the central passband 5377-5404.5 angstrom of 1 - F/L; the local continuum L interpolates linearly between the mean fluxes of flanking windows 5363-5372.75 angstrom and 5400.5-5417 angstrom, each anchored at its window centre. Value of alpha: 1.2 angstrom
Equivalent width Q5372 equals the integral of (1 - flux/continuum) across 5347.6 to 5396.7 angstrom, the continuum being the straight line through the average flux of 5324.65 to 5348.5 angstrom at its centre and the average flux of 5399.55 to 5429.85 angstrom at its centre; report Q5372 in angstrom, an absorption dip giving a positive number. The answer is -1.7 angstrom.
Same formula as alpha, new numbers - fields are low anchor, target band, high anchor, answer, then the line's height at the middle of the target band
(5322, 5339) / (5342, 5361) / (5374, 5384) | -0.7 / 14.6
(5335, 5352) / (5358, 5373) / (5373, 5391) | -0.7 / 14.8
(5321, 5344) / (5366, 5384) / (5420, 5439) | -1.1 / 14.5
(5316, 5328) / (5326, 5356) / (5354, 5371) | 1.4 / 15.1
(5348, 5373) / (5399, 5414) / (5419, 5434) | 0.4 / 15.2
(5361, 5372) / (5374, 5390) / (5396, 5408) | -0.1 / 14.9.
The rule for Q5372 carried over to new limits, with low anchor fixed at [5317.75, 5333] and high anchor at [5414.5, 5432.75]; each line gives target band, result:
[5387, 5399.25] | 0.9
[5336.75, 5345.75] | -0.3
